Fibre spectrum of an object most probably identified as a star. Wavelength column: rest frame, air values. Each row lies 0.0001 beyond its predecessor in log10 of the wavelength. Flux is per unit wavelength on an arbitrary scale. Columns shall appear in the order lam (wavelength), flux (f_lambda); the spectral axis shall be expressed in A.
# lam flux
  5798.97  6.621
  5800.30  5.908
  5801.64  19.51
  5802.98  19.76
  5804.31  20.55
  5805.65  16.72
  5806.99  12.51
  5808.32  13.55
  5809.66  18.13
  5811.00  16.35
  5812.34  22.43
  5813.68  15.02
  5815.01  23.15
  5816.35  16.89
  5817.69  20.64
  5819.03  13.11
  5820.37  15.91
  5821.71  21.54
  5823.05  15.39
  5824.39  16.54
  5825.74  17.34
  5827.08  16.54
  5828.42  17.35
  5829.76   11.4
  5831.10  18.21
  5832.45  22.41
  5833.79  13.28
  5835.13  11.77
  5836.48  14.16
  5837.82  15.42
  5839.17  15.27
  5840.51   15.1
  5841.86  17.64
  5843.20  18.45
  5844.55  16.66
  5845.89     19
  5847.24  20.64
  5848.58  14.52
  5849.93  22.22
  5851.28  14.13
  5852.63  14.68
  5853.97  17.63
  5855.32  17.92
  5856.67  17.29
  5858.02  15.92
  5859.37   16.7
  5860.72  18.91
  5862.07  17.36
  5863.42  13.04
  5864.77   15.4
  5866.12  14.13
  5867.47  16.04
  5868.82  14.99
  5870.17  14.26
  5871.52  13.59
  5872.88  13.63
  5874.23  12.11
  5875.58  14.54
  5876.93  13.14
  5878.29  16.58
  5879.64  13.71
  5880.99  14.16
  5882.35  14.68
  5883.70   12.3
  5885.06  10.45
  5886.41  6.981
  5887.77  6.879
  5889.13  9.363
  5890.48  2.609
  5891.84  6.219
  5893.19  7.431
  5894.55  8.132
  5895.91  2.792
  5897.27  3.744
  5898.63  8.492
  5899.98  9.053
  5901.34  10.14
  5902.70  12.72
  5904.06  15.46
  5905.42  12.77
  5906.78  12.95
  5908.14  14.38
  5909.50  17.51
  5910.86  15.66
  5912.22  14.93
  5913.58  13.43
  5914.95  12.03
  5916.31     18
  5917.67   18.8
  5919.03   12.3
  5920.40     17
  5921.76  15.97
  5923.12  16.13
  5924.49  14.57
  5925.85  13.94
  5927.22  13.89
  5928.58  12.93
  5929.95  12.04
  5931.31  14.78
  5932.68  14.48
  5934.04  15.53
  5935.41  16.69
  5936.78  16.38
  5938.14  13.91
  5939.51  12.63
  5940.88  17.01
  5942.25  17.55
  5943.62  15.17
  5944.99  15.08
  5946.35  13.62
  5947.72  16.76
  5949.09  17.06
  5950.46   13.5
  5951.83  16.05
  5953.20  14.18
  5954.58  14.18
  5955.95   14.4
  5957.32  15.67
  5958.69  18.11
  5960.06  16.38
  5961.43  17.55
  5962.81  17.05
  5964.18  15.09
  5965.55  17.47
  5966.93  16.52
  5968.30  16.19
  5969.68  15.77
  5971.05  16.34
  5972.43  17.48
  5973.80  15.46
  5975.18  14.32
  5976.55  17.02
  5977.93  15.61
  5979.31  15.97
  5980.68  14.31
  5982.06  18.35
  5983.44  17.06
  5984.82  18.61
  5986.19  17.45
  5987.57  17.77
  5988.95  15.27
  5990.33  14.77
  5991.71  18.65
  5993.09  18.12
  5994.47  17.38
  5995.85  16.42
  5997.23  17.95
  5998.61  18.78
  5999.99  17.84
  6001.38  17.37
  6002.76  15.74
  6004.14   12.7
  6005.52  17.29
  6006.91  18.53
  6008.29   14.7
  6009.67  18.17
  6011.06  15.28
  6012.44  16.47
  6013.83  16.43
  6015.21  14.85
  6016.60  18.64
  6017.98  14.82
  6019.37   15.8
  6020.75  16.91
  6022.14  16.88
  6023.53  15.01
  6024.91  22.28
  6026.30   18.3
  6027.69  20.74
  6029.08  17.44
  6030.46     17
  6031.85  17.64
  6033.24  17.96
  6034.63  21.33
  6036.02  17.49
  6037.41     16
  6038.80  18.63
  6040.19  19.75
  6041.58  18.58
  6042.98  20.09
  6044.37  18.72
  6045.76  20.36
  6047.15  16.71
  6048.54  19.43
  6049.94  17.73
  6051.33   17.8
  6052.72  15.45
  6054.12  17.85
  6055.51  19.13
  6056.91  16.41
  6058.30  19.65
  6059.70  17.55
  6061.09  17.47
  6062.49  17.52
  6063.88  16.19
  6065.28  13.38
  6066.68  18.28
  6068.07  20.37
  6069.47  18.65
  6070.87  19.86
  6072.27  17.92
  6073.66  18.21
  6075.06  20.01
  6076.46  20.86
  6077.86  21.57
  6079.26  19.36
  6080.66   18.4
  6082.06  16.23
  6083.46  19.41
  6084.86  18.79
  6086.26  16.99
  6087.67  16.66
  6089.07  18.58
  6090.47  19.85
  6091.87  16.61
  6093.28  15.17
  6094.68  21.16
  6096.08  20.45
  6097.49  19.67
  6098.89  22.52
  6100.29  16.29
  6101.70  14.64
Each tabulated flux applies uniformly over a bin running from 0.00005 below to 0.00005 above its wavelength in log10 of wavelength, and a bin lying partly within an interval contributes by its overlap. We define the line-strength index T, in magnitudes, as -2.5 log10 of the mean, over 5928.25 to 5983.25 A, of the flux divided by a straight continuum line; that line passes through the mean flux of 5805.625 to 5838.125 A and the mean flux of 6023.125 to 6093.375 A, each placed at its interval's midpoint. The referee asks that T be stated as 0.13 mag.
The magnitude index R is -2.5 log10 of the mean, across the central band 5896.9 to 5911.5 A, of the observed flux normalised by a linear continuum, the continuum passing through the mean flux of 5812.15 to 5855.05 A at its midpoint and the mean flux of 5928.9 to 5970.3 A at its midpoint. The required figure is 0.30 mag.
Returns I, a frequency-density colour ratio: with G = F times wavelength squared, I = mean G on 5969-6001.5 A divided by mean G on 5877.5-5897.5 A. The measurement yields 1.9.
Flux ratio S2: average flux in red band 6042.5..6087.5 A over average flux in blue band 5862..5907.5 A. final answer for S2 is 1.61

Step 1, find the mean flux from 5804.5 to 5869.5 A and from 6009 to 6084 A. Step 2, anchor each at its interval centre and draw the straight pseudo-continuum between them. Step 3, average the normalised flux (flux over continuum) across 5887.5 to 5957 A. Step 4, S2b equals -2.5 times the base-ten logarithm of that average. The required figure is 0.289 mag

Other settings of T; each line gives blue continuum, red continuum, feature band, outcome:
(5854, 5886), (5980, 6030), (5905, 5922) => 0.03 mag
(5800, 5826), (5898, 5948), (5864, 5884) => 0.10 mag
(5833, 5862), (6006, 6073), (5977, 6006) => 0.04 mag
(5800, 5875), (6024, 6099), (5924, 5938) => 0.19 mag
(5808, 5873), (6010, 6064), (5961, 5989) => 0.06 mag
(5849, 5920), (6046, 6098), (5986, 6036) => -0.04 mag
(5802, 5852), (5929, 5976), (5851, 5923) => 0.24 mag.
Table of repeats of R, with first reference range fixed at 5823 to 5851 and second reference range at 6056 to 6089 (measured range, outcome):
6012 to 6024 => 0.11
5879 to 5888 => 0.42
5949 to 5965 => 0.11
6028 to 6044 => -0.02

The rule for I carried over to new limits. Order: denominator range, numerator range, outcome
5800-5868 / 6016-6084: 1.17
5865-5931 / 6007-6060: 1.49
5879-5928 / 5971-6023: 1.43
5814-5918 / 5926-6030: 1.18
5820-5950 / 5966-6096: 1.29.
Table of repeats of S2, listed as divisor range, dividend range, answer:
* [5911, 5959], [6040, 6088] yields 1.21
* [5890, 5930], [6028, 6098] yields 1.50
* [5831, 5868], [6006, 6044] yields 1.07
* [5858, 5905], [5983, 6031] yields 1.44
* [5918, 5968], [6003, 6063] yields 1.15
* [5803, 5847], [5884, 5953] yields 0.76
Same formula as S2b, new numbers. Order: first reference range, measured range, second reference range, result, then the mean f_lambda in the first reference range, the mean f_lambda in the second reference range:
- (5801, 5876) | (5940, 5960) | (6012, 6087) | 0.12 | 16.6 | 18.1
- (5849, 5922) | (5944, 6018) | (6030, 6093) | -0.03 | 13.2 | 18.3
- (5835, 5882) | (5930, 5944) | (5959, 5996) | 0.07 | 15.8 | 16.6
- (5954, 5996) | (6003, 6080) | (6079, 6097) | -0.02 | 16.5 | 18.3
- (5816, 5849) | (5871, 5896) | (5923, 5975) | 0.45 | 16.6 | 15.4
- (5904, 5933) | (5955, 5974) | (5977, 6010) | -0.02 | 14.7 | 16.9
